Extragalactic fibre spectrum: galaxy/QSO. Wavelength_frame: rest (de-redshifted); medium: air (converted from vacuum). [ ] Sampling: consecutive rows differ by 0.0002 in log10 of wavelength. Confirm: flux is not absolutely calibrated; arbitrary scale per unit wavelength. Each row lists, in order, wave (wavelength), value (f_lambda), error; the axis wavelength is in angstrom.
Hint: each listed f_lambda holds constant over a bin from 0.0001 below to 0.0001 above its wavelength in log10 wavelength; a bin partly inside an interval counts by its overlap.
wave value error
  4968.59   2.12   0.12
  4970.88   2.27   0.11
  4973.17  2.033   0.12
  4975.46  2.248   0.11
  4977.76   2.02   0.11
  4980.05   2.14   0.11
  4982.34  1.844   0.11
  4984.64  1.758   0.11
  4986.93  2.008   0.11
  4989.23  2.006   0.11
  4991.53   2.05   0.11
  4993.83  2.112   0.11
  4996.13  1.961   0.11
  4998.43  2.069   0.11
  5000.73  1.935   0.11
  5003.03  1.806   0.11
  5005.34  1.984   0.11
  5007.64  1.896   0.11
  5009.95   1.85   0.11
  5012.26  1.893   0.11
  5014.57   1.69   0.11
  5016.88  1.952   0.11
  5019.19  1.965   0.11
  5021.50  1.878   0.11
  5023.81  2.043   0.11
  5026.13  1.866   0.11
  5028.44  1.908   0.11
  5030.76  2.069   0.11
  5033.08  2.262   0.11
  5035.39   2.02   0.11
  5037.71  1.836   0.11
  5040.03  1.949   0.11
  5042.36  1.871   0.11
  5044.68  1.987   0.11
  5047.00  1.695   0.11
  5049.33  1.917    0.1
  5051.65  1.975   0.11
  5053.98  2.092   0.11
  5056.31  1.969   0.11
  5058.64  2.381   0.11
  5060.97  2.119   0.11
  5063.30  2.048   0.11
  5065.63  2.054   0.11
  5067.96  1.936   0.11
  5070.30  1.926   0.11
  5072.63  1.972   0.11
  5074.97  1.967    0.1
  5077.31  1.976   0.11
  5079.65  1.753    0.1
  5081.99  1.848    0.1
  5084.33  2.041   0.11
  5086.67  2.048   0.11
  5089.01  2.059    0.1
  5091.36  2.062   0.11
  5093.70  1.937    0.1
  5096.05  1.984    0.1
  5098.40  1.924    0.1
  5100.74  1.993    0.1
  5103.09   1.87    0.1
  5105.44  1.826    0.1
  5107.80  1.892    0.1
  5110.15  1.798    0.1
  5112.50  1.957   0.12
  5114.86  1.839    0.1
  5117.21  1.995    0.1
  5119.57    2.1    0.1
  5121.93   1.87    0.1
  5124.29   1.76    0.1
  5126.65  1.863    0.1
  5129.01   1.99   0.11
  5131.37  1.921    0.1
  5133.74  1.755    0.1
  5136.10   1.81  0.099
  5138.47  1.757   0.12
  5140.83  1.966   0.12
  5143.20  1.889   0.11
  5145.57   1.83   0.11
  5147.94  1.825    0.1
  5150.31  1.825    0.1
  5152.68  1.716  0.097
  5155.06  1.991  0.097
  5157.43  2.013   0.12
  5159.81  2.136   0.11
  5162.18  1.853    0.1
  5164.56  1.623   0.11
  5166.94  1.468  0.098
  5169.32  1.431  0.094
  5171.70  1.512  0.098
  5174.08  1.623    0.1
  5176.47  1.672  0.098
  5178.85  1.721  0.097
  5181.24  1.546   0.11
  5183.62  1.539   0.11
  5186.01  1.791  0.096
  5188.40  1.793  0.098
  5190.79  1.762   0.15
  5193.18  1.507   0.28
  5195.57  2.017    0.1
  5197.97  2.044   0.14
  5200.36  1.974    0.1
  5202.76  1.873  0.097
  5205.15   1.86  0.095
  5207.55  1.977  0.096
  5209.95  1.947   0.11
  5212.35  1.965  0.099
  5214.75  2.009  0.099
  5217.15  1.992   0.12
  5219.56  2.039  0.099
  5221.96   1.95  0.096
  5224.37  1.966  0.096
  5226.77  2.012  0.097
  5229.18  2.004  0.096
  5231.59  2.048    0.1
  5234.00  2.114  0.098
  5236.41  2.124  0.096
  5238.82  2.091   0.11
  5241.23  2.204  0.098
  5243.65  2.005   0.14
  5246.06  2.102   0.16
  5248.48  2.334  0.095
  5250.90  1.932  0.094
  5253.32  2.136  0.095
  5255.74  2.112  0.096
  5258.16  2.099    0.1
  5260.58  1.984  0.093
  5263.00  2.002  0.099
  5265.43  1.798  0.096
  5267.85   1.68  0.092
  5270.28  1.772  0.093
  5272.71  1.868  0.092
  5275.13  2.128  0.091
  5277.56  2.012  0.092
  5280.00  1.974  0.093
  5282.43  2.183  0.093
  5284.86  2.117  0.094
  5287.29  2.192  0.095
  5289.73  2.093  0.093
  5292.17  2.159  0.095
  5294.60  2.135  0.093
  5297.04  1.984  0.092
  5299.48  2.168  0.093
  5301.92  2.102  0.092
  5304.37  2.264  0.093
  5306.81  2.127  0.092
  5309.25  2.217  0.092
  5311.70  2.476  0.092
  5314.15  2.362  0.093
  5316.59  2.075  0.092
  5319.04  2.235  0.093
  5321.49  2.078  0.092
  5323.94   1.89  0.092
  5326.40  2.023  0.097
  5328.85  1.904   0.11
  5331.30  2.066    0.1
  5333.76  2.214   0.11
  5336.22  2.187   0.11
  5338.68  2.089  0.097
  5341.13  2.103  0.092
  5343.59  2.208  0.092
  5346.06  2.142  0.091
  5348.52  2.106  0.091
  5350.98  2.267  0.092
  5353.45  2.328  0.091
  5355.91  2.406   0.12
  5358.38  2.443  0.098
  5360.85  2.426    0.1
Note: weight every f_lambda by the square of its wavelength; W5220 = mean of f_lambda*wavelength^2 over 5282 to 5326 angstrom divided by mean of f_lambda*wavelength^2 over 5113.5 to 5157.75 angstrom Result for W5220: 1.22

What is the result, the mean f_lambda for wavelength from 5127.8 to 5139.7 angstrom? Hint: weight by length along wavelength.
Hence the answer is 1.85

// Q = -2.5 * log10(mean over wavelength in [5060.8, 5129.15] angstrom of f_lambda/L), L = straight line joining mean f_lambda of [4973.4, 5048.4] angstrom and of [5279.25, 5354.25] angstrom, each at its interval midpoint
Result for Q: 0.04 mag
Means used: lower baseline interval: 1.96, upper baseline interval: 2.14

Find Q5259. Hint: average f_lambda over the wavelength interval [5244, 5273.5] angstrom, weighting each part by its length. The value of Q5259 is 1.99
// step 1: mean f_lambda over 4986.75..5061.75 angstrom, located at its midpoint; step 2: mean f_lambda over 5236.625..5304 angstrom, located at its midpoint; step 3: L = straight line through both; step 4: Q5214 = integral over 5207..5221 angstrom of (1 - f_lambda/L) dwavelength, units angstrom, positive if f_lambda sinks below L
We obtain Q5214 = 0.3 angstrom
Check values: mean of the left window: 1.97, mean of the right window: 2.05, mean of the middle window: 1.99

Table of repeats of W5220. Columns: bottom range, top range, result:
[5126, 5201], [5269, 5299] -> 1.21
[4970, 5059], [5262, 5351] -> 1.19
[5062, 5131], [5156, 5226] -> 0.97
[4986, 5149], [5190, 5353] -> 1.15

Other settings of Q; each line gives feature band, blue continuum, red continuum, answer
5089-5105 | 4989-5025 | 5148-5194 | -0.08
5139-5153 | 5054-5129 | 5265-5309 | 0.08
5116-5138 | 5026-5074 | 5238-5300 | 0.07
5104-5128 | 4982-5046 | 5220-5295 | 0.05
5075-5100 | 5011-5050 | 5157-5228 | -0.04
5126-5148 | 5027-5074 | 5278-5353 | 0.10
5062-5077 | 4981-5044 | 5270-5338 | 0.00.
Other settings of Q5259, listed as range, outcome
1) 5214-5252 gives 2.06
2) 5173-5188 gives 1.66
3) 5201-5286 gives 2.01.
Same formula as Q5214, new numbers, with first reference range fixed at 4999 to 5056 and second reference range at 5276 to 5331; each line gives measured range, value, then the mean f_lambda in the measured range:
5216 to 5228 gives 0.4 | 1.99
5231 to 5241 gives -0.1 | 2.11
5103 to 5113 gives 0.6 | 1.86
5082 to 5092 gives -0.3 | 2.03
